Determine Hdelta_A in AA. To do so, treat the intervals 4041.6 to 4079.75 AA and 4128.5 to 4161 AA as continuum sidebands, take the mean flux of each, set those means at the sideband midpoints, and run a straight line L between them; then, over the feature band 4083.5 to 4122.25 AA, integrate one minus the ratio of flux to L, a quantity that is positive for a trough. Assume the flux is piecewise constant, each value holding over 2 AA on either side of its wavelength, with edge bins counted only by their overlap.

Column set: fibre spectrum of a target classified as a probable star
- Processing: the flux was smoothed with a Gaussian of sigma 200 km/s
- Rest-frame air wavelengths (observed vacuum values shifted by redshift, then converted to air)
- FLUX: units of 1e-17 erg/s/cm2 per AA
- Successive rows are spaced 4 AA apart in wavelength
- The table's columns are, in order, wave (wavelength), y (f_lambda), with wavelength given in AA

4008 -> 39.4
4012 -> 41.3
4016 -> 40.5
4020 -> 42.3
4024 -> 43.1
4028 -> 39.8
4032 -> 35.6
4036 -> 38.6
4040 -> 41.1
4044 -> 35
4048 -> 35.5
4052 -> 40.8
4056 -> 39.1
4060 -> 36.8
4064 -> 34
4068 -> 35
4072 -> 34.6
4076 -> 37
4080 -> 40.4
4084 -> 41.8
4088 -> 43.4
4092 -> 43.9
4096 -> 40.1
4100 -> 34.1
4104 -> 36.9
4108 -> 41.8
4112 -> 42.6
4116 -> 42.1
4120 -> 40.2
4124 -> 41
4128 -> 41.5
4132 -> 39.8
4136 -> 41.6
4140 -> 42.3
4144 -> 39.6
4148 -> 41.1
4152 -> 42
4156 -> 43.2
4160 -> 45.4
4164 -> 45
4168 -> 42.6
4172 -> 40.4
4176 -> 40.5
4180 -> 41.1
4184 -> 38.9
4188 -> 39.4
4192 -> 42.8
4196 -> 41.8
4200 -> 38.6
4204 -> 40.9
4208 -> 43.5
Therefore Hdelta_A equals -1.4 AA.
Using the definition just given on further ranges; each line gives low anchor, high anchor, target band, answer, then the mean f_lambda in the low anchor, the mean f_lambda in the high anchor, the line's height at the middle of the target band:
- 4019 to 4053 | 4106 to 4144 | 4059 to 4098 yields 1.3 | 38.9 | 41.3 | 40.1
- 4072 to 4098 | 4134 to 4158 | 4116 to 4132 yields 0.1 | 40.6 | 41.6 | 41.3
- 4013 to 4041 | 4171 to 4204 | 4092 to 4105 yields 0.7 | 40.1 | 40.5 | 40.3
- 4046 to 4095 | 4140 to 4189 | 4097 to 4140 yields -0.1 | 38.6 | 41.7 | 40.1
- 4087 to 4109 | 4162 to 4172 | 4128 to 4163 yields 0.1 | 39.8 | 43.1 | 42.1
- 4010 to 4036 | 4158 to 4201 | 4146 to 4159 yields -0.3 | 40.3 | 41.6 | 41.3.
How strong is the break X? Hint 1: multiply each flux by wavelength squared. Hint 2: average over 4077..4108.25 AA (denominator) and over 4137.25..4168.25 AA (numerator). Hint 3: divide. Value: 1.09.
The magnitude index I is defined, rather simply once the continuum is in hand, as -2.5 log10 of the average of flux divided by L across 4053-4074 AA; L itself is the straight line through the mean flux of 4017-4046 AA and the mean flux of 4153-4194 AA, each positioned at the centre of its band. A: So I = 0.11 mag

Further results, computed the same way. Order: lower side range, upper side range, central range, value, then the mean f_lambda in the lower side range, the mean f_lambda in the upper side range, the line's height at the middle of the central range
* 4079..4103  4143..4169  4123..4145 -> 0.03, 40.5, 42.8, 42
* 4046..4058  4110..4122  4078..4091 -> -0.05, 38.5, 41.6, 40.1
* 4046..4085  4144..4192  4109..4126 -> -0.05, 37.4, 41.7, 39.6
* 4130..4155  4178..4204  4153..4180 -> -0.05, 41.2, 40.5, 40.8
